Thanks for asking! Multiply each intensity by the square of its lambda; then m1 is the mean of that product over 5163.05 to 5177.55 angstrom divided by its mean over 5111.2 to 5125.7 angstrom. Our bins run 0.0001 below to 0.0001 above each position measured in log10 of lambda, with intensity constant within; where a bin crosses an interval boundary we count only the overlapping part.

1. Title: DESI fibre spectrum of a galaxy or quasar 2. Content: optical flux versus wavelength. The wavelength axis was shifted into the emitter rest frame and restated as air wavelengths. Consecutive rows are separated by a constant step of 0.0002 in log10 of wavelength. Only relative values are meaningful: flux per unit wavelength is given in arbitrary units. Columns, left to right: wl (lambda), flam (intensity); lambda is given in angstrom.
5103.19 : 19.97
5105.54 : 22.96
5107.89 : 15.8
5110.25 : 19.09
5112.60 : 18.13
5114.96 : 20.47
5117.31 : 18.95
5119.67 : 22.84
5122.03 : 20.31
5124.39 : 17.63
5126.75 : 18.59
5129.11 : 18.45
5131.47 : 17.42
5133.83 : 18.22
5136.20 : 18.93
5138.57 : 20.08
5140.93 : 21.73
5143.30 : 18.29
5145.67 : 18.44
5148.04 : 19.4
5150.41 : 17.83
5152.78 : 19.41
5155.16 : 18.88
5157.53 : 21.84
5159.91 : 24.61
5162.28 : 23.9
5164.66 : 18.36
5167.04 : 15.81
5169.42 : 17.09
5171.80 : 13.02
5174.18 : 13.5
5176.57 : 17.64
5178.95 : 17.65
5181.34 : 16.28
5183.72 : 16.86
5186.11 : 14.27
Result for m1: 0.8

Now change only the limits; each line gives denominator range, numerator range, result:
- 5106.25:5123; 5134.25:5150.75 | 1.00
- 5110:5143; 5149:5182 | 0.96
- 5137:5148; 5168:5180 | 0.81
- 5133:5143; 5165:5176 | 0.79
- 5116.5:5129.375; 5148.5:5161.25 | 1.06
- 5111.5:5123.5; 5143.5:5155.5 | 0.94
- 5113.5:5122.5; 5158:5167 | 1.06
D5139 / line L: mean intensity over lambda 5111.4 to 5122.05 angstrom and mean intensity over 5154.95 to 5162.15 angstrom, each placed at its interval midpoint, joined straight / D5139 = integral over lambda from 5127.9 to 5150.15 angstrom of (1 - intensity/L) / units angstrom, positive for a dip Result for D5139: 2.5 angstrom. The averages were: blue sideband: 20.1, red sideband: 22.5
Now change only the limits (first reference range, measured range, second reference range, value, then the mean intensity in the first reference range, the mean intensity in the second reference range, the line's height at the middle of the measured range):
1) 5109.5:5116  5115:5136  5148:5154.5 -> -0.1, 19.2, 18.8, 19.1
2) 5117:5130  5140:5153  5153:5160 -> 0.9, 19.5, 21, 20.5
